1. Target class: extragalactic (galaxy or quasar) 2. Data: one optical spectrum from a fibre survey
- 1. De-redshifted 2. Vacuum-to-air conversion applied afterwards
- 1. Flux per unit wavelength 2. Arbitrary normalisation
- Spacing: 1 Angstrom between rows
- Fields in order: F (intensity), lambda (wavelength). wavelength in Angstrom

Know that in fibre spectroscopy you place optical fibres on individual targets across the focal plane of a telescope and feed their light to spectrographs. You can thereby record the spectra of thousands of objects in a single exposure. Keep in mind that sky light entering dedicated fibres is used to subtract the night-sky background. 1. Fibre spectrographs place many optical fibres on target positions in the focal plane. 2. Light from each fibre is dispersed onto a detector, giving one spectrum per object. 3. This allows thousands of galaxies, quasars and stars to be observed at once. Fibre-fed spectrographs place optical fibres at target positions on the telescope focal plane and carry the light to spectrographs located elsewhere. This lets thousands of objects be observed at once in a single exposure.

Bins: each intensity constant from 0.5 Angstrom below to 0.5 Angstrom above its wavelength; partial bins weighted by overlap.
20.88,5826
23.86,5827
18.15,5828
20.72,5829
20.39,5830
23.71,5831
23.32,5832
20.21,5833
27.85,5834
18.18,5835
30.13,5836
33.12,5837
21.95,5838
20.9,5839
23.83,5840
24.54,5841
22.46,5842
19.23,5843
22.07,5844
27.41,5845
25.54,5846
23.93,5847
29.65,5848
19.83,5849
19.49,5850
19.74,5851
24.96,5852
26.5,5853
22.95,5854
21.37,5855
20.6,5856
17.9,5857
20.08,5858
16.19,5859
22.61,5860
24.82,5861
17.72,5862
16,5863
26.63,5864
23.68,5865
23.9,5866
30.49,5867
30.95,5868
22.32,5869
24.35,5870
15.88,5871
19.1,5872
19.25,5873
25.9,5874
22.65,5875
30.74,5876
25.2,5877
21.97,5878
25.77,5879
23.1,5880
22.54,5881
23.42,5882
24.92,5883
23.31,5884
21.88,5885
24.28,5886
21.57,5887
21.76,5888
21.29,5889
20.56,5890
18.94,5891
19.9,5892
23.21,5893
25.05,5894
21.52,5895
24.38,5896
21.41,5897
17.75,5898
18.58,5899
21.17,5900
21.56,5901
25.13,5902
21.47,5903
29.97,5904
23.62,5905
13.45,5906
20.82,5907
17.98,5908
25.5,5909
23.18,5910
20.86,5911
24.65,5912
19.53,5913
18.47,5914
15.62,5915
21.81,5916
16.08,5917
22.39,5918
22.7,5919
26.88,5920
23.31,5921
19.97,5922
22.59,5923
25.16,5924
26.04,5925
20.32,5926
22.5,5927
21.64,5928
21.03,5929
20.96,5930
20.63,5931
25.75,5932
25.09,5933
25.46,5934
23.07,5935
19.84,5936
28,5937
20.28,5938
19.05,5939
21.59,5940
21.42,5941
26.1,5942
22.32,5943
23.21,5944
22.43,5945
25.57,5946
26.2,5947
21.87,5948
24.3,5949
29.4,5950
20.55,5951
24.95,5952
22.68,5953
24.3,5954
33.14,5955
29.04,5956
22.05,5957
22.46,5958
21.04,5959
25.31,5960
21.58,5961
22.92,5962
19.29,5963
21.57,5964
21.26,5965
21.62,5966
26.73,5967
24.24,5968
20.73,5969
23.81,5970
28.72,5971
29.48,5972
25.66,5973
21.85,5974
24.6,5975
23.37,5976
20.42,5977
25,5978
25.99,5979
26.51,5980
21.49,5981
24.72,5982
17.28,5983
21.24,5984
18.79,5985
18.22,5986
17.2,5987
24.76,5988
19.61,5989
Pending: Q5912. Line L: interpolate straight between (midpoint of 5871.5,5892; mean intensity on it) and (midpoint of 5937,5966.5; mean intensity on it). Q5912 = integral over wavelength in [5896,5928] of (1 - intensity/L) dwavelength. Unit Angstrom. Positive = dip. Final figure 2.0 Angstrom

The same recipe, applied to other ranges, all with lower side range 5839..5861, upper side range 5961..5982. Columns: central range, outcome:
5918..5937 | 0.17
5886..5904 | 0.88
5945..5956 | -0.85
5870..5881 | -0.14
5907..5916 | 0.90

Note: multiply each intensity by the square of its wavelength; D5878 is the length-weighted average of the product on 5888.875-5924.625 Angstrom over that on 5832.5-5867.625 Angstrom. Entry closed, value 0.95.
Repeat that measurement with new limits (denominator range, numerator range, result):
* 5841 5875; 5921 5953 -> 1.05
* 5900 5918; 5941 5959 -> 1.17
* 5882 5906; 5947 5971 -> 1.10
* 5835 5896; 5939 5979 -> 1.07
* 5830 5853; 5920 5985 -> 1.03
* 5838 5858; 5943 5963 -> 1.10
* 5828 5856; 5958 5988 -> 1.02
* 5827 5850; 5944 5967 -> 1.06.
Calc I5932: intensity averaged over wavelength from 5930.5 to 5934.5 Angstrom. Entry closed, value 24.2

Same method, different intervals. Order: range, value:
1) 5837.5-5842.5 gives 22.7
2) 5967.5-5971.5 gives 24.4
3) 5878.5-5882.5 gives 23.7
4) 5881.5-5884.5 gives 23.9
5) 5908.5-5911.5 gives 23.2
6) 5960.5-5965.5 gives 21.3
